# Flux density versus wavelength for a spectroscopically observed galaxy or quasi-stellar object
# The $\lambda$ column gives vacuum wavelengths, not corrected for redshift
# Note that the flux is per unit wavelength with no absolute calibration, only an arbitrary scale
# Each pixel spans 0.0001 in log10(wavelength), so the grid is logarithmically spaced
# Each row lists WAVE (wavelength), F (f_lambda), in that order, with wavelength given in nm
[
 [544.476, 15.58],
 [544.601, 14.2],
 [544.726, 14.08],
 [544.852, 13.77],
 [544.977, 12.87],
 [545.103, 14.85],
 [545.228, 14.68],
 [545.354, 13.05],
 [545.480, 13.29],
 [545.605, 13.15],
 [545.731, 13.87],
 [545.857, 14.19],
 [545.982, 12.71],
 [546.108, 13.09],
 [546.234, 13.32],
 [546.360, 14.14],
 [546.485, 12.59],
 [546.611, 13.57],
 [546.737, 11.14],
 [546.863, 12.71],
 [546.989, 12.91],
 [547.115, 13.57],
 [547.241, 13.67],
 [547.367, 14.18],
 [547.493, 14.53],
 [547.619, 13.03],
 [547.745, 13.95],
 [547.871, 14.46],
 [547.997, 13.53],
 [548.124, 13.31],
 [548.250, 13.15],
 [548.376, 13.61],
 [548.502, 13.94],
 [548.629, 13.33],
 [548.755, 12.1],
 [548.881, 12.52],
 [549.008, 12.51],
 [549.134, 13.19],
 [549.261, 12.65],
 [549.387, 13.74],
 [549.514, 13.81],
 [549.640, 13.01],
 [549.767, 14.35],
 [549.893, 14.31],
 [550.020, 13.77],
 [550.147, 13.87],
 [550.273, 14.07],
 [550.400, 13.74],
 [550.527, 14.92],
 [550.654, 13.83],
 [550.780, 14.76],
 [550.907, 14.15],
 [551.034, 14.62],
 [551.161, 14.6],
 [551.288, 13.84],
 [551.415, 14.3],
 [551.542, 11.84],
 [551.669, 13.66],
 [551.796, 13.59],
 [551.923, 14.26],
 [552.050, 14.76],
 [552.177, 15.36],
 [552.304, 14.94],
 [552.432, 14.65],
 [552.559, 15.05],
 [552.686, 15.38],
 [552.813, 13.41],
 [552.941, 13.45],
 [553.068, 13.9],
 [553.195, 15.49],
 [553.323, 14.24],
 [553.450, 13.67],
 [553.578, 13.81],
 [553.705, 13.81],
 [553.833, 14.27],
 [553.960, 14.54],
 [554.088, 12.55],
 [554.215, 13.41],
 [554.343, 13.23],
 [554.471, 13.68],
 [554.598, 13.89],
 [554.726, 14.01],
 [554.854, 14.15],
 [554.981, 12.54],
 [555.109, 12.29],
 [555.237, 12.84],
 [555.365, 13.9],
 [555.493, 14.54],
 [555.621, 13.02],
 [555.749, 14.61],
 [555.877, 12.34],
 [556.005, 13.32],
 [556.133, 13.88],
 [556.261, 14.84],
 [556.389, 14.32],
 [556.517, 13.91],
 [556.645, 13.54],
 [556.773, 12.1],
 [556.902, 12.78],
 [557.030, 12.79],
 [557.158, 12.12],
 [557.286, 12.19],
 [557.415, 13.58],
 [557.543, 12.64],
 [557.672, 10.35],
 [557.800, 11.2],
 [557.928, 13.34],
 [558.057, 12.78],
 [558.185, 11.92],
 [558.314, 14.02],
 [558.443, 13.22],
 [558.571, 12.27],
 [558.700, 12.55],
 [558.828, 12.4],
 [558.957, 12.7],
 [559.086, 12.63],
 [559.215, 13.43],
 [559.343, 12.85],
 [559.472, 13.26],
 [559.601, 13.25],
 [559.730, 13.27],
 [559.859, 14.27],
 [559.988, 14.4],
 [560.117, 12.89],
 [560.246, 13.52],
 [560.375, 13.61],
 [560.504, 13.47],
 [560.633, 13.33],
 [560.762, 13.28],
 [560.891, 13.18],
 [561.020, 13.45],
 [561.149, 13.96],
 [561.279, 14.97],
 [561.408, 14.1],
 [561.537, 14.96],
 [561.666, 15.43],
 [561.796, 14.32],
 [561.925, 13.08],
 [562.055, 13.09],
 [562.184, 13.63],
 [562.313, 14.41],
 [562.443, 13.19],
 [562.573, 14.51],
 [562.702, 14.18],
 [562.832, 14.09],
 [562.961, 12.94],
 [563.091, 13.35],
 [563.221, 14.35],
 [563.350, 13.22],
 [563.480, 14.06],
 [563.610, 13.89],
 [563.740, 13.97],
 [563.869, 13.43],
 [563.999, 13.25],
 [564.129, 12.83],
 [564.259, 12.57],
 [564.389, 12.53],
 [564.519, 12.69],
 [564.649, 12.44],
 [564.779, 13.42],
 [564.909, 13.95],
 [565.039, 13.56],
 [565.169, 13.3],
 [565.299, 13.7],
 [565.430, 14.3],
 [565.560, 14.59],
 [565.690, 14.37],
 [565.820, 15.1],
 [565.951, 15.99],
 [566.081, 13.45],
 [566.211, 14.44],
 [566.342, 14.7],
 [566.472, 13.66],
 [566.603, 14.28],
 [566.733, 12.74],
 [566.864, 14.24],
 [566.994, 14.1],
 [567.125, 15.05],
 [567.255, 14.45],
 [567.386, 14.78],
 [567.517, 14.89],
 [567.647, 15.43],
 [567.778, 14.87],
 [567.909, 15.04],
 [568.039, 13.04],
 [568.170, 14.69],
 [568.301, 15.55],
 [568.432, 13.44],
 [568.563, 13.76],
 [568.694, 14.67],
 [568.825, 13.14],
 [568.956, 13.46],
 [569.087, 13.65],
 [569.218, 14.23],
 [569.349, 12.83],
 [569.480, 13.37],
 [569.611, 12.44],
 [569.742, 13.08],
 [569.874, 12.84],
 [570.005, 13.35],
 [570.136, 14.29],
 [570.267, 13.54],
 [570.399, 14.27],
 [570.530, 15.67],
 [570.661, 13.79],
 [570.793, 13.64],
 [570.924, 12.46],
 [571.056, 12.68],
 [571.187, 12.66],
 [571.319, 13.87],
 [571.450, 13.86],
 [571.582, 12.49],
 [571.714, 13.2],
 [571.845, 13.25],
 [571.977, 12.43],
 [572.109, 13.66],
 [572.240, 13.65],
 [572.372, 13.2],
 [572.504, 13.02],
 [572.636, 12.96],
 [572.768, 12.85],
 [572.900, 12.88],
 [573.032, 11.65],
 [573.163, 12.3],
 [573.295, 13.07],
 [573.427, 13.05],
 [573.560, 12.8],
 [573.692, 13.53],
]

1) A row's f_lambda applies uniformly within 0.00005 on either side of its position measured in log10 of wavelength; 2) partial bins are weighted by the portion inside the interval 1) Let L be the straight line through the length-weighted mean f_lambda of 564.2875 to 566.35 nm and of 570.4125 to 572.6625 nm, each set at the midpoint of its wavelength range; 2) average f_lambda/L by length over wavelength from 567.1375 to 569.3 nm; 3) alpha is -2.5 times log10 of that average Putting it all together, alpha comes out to -0.05 mag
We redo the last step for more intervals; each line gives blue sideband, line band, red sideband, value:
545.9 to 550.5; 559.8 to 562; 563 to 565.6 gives -0.04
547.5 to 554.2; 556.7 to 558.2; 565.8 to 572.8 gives 0.13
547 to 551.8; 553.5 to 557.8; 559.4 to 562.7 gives 0.04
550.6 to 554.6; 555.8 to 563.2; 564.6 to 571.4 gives 0.06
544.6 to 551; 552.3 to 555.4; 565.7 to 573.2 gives -0.02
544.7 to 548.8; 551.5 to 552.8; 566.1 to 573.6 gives -0.07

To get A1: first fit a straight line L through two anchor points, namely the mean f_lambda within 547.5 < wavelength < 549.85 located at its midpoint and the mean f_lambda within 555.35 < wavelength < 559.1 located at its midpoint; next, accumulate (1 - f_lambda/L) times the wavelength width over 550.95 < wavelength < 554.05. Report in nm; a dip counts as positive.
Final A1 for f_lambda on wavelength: -0.24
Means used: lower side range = 13.4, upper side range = 13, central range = 14.2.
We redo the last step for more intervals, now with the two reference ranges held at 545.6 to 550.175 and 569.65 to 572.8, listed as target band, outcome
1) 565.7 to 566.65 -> -0.08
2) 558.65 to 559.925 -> 0.03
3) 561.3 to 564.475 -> -0.09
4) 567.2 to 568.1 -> -0.09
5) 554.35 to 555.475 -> -0.01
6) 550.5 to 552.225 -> -0.10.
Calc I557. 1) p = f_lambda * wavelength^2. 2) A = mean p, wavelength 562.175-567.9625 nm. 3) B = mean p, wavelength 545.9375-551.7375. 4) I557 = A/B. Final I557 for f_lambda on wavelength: 1.09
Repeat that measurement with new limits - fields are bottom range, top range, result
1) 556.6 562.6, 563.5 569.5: 1.08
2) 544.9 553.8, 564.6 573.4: 1.07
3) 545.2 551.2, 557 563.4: 1.03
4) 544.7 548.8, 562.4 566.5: 1.09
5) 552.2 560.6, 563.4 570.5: 1.08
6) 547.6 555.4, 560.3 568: 1.06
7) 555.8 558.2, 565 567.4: 1.14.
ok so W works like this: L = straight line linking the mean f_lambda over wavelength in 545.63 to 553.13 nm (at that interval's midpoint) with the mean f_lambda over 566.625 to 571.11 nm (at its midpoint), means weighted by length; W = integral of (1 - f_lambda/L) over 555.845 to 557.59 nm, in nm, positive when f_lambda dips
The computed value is 0.077 nm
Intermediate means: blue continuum 13.7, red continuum 13.9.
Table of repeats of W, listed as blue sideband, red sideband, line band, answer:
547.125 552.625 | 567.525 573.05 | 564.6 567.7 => -0.13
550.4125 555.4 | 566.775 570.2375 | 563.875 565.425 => 0.09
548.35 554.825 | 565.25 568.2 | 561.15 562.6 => 0.01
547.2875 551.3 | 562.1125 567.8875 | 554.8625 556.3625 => 0.03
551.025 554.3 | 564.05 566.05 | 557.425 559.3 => 0.18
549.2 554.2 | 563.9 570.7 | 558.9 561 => 0.10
